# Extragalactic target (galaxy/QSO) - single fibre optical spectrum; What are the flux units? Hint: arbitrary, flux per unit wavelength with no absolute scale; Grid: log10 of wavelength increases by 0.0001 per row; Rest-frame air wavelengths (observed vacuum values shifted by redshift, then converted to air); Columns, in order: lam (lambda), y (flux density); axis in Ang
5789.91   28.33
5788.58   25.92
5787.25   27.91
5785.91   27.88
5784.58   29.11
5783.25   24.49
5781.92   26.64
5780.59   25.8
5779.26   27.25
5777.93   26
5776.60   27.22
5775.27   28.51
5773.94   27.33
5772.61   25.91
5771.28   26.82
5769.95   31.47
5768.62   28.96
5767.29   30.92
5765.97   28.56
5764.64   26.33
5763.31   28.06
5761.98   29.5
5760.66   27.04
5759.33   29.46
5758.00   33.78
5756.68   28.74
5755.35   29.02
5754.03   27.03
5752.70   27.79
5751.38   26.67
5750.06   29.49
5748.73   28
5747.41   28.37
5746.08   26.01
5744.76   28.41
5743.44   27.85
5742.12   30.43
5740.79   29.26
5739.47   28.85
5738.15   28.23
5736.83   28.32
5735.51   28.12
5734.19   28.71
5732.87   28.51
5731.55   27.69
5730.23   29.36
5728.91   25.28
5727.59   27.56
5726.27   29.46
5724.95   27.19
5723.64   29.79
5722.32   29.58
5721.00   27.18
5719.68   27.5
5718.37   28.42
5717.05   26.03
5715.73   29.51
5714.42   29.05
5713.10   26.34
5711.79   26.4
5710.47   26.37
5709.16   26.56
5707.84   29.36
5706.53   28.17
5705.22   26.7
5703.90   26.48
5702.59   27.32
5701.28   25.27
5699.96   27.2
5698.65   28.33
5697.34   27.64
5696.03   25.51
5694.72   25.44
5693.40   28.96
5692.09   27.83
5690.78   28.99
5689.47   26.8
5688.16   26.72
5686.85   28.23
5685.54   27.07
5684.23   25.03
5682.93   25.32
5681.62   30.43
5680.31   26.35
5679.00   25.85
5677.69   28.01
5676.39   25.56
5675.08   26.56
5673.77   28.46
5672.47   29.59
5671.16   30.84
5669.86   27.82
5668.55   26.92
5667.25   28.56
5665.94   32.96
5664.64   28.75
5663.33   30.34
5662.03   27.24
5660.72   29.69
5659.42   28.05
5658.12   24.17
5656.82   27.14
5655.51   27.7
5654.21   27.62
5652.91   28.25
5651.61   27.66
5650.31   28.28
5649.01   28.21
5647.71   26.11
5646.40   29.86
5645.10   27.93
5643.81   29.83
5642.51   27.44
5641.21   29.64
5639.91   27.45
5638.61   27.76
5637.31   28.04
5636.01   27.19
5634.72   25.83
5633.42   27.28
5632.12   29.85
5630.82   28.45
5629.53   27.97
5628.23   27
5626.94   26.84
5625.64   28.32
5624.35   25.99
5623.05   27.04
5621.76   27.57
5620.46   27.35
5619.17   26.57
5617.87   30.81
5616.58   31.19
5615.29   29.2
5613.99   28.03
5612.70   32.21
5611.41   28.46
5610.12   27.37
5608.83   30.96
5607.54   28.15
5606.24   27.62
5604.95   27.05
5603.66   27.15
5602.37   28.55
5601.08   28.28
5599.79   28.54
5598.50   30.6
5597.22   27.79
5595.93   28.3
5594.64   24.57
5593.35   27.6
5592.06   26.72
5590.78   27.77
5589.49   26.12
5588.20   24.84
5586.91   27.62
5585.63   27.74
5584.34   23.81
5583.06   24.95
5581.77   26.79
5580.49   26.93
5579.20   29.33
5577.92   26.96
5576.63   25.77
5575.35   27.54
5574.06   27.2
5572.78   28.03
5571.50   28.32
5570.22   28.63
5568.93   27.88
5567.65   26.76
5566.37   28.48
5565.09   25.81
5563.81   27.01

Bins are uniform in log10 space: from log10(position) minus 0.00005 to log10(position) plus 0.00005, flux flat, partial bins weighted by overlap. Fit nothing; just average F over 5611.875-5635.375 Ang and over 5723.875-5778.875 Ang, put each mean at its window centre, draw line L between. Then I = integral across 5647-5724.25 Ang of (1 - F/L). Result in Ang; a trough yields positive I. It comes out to 1.6 Ang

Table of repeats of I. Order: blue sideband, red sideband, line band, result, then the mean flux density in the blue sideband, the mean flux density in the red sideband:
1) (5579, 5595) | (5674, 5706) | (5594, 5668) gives -4.1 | 26.5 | 27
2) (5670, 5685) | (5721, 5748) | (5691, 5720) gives 0.6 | 27.5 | 28.3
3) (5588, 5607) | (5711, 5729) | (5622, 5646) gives -0.2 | 27.5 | 27.9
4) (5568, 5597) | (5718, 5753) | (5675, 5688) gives 0.4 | 27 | 28.2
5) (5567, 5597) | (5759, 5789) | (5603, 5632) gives -1.2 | 27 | 27.7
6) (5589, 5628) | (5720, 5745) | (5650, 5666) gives 0.0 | 28.1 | 28.4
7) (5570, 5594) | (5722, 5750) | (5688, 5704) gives 0.5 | 27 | 28.3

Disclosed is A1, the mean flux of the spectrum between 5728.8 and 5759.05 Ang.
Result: 28.5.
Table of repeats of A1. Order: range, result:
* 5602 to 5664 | 28.1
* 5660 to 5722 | 27.7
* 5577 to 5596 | 26.6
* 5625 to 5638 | 27.7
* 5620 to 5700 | 27.8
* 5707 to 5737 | 27.9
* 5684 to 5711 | 27.2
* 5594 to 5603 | 28.1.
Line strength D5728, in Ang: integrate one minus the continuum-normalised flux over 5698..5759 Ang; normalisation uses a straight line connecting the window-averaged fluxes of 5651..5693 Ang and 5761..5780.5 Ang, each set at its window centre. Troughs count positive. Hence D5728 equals -0.3 Ang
